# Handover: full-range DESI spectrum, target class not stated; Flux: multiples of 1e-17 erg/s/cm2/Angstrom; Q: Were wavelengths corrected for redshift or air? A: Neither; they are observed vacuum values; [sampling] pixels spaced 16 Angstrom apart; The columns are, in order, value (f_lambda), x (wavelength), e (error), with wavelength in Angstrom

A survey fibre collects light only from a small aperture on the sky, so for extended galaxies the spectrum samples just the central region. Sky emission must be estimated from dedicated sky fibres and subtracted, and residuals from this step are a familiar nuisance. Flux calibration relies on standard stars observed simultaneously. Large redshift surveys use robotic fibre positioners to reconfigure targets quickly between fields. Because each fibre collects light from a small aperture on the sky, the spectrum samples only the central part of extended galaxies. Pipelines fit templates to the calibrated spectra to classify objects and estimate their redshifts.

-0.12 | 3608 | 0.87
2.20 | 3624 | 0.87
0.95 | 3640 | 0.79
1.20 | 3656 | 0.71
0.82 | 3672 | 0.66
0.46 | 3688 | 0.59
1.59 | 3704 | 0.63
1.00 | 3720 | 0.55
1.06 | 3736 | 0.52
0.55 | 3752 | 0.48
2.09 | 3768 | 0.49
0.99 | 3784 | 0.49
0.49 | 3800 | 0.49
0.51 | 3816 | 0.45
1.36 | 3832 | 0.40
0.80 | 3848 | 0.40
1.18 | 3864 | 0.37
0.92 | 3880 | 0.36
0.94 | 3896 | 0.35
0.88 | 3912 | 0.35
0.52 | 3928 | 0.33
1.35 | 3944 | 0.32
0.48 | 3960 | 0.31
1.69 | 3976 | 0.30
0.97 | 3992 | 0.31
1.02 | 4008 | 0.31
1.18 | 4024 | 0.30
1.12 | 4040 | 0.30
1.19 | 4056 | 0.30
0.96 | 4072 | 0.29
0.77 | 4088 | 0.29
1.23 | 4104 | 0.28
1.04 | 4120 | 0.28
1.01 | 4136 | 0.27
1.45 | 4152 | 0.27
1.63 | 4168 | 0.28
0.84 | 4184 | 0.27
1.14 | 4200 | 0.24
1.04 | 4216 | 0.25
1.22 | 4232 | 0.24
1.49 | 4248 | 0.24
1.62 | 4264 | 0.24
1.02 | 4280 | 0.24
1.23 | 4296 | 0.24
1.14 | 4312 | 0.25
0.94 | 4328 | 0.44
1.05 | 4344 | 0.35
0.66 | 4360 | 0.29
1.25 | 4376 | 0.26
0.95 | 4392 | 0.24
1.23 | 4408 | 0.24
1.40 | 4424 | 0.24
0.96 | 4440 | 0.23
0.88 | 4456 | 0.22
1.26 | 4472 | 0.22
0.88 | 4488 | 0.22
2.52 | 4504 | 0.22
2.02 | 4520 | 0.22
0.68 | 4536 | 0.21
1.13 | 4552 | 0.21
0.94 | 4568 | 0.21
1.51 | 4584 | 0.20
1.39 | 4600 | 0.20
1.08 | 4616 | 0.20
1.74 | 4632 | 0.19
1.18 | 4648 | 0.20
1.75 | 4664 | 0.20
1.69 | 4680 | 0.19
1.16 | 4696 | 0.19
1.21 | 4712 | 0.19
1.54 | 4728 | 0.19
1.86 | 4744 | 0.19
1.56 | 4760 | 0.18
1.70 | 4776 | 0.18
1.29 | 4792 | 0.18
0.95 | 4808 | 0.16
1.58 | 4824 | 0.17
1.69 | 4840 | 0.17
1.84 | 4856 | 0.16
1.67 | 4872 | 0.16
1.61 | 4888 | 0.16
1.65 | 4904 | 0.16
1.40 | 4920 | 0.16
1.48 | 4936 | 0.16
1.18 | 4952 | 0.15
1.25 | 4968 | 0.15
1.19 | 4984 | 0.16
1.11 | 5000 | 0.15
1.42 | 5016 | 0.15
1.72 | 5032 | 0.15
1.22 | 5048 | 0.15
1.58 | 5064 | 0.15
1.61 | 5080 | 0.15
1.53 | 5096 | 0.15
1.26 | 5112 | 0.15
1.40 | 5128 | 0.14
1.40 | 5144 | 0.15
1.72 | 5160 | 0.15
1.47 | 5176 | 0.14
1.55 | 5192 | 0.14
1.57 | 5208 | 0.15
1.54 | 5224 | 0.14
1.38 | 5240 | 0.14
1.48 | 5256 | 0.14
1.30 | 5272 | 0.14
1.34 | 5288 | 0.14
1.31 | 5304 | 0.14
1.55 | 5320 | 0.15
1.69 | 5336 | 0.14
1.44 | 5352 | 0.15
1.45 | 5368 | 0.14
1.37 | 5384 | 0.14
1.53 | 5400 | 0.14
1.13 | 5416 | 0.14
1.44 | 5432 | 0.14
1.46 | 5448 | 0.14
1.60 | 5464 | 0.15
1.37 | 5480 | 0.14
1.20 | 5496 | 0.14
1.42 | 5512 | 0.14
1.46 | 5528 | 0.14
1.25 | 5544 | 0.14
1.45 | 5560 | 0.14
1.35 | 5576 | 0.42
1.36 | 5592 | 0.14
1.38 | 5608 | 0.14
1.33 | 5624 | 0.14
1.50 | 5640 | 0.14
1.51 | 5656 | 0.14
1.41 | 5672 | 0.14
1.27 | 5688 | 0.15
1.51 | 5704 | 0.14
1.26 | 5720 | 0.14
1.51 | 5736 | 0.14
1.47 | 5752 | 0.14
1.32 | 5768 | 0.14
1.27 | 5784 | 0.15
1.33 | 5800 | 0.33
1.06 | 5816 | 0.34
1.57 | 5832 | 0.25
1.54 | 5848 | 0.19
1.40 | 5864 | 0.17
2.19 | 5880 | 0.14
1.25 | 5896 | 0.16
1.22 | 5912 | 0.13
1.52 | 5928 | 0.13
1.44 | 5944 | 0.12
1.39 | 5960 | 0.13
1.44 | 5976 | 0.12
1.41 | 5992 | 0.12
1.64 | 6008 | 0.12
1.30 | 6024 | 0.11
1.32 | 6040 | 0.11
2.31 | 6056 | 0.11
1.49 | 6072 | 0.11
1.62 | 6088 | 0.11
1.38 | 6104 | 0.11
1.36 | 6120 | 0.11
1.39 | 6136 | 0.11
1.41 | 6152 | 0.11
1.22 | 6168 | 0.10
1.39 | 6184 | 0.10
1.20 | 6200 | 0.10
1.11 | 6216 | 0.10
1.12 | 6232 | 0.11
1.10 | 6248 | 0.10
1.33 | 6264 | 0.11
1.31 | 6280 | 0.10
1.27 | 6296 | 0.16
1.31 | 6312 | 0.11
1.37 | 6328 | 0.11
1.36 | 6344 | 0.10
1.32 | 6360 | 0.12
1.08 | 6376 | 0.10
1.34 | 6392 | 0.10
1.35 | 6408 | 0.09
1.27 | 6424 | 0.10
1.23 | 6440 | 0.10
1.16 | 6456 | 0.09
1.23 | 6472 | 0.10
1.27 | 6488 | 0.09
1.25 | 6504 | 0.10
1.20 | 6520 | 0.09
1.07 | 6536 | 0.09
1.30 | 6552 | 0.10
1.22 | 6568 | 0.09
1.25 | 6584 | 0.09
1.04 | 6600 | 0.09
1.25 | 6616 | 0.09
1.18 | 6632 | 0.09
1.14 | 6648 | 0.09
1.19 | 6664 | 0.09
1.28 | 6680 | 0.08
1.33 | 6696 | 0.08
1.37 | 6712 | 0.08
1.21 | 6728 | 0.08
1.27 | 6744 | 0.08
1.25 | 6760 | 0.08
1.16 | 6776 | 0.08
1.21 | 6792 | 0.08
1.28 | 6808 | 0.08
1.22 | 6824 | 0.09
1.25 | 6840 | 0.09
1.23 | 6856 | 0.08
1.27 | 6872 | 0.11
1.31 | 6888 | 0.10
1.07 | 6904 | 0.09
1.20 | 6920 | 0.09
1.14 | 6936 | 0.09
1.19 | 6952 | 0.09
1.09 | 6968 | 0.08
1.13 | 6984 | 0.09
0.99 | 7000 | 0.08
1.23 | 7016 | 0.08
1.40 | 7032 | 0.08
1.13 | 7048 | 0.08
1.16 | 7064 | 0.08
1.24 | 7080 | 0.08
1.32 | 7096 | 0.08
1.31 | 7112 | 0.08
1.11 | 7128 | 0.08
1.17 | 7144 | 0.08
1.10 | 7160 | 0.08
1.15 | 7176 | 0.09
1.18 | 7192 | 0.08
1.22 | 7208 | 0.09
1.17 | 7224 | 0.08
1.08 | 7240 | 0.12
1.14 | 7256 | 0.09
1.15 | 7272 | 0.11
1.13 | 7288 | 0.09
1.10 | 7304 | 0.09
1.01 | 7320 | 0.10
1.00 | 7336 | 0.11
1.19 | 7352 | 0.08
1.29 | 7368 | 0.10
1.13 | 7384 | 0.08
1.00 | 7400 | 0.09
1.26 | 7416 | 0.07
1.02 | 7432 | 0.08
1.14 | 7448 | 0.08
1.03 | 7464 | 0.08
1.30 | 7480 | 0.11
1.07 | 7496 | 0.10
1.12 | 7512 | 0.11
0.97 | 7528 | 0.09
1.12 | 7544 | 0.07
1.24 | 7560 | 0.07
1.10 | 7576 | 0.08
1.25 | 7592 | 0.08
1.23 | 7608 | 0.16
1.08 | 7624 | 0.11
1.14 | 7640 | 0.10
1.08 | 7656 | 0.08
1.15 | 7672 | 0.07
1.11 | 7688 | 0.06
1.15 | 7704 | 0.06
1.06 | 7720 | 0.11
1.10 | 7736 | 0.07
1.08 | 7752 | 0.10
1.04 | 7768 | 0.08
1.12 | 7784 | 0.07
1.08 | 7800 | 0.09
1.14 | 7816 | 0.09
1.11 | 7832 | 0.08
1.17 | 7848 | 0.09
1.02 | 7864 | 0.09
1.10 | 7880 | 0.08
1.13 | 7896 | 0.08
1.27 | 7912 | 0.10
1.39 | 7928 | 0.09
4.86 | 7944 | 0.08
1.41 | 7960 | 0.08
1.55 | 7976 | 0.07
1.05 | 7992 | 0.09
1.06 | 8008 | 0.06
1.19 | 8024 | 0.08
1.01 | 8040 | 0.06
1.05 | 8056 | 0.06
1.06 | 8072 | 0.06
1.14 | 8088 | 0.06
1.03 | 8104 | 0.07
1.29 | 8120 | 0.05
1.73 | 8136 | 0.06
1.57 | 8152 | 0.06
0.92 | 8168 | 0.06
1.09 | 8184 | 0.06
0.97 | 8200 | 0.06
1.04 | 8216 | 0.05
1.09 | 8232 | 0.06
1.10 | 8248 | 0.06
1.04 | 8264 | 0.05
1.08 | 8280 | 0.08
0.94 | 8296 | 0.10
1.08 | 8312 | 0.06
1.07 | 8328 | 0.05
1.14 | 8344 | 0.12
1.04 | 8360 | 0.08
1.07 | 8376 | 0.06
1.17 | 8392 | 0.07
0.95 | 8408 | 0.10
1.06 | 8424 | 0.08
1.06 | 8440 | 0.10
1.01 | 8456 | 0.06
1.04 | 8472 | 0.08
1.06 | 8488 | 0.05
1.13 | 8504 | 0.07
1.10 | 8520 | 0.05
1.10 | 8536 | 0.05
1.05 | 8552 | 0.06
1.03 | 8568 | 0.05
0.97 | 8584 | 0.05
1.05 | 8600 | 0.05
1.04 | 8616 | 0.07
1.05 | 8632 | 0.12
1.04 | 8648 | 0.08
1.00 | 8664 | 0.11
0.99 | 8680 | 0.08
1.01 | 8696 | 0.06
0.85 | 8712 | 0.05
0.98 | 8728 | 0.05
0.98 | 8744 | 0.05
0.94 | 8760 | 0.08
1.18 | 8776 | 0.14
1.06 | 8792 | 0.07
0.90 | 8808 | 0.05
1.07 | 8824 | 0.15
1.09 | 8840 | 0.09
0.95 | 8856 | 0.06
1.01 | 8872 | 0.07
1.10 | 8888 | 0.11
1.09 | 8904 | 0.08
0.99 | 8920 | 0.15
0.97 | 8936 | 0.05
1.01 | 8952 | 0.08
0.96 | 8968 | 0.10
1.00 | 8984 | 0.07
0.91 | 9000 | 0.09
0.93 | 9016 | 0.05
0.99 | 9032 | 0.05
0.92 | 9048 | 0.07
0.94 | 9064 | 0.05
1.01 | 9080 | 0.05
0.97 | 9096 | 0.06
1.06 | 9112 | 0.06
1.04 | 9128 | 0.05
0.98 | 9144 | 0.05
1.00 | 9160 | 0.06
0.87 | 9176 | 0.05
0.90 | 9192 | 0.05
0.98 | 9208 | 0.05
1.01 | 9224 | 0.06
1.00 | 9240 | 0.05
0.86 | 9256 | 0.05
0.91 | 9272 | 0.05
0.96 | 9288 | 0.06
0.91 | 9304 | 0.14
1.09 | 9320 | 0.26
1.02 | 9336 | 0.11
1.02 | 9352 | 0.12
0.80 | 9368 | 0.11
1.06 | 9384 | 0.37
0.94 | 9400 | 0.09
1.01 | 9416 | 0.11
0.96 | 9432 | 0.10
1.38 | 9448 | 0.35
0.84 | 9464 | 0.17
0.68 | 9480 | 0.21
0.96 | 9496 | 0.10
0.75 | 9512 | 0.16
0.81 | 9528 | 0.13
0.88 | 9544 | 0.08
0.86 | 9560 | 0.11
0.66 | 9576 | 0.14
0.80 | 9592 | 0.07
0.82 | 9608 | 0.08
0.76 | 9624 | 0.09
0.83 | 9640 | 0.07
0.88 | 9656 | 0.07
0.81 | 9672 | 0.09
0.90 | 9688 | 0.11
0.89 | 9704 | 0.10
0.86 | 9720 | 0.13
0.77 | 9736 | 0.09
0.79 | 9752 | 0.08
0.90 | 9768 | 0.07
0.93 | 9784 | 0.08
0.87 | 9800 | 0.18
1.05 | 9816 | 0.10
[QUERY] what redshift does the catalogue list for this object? 0.210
